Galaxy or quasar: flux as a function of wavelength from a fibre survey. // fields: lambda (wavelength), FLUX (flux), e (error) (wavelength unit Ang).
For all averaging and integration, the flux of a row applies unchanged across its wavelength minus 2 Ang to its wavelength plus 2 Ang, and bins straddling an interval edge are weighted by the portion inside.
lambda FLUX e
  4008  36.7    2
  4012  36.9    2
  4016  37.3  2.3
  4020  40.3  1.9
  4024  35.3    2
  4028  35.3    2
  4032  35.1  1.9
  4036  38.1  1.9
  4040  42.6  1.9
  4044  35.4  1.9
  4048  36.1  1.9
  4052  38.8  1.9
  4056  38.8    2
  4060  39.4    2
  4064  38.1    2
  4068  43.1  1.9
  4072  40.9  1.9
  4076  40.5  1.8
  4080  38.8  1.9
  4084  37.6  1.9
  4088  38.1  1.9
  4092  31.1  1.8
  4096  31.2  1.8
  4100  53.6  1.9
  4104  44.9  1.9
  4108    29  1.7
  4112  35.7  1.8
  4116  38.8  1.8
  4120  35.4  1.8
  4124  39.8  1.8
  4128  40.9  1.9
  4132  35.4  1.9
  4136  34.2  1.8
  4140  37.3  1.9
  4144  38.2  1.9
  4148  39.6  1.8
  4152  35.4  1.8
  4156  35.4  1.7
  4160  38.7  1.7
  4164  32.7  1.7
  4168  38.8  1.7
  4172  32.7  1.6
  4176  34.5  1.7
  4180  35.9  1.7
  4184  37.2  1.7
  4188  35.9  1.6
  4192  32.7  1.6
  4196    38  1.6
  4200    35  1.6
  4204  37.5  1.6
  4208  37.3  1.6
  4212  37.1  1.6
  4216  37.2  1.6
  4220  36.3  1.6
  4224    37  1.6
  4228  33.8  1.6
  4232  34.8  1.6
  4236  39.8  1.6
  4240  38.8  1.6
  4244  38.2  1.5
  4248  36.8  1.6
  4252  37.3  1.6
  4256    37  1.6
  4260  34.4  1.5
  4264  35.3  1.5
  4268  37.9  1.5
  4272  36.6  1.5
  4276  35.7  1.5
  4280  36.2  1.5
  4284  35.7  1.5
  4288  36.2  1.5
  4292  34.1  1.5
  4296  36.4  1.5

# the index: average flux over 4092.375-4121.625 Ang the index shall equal 38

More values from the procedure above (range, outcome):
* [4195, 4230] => 36.5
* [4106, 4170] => 36.6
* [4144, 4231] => 36.2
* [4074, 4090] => 38.8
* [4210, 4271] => 36.8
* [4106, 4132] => 36.5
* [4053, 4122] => 38.5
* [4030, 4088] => 38.8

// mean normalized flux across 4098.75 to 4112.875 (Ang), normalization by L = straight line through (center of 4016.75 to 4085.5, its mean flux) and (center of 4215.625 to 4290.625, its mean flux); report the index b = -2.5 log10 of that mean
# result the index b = -0.07 mag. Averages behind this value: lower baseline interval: 38.5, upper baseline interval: 36.5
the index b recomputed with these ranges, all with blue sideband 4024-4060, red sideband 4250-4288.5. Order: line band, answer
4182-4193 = 0.04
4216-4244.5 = -0.01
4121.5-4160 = -0.01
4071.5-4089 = -0.05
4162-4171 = 0.04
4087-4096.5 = 0.12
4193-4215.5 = -0.01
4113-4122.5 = 0.00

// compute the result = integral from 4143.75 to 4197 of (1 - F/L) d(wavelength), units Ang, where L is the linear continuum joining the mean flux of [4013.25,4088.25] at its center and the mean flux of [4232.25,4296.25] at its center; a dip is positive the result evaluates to 2.0 Ang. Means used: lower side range 38.4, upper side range 36.6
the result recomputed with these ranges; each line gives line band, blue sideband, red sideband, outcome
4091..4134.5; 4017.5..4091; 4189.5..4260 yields -0.2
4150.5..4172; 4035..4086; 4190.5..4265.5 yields 1.0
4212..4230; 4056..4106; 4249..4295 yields 0.4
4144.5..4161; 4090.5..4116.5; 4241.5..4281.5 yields 0.1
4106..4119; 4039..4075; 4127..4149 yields 1.1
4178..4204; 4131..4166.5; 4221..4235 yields 0.0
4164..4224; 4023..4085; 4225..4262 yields 1.8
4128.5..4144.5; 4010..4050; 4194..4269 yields 0.2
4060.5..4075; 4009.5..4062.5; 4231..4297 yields -1.2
